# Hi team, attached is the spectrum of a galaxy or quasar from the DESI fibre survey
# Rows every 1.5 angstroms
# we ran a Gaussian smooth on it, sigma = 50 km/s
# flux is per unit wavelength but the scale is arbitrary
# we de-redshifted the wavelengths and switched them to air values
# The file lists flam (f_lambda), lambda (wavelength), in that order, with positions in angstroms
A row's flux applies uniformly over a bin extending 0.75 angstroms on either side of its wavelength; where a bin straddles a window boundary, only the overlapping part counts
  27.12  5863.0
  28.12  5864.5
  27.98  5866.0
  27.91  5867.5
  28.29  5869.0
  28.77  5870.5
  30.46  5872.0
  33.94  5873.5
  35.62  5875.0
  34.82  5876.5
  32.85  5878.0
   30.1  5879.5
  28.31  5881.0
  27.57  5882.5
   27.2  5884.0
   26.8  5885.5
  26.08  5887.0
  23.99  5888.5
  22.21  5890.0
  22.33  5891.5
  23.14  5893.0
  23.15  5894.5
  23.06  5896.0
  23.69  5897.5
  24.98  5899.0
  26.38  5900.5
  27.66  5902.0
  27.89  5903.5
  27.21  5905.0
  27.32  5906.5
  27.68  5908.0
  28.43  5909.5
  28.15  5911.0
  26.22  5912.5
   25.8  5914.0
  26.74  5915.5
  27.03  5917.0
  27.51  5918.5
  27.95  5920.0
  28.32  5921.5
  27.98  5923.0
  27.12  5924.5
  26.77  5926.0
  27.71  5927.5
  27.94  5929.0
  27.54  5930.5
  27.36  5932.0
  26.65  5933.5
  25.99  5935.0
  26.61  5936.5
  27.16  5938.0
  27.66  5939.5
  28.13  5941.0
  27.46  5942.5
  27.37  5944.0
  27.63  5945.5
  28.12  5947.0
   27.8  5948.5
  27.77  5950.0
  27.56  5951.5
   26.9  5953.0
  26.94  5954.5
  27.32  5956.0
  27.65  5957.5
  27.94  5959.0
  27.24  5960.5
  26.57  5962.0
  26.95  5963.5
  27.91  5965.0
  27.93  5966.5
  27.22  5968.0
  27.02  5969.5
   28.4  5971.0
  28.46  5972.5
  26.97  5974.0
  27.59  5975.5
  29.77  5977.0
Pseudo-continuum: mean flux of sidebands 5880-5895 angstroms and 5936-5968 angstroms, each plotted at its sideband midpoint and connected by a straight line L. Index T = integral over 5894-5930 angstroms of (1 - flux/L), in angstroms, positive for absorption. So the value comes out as -1.0 angstroms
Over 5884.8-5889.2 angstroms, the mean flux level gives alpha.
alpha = 25.6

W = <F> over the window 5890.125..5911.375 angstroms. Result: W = 25.6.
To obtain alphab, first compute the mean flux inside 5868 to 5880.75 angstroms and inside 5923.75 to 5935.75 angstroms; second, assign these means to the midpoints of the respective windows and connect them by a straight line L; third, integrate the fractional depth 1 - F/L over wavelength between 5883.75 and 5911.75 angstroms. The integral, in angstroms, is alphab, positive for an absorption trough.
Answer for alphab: 3.84 angstroms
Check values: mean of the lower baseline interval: 31.6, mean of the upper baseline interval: 27.1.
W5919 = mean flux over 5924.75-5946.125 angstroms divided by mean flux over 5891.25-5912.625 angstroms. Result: 1.1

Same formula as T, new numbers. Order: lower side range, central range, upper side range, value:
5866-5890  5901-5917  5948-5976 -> 0.73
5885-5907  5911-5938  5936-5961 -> -0.82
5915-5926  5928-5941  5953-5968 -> 0.12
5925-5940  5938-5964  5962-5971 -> -0.17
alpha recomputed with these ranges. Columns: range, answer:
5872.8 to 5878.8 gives 34.3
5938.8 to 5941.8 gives 27.9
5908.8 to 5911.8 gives 28.3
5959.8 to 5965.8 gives 27.2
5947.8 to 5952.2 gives 27.7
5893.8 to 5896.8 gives 23.1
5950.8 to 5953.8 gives 27.2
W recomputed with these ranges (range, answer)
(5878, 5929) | 26.6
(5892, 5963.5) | 26.9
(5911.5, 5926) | 27.2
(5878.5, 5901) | 25.3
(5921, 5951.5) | 27.4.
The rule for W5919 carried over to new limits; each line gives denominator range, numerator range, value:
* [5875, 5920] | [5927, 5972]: 1.02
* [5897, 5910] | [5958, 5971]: 1.02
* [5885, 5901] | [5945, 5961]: 1.14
